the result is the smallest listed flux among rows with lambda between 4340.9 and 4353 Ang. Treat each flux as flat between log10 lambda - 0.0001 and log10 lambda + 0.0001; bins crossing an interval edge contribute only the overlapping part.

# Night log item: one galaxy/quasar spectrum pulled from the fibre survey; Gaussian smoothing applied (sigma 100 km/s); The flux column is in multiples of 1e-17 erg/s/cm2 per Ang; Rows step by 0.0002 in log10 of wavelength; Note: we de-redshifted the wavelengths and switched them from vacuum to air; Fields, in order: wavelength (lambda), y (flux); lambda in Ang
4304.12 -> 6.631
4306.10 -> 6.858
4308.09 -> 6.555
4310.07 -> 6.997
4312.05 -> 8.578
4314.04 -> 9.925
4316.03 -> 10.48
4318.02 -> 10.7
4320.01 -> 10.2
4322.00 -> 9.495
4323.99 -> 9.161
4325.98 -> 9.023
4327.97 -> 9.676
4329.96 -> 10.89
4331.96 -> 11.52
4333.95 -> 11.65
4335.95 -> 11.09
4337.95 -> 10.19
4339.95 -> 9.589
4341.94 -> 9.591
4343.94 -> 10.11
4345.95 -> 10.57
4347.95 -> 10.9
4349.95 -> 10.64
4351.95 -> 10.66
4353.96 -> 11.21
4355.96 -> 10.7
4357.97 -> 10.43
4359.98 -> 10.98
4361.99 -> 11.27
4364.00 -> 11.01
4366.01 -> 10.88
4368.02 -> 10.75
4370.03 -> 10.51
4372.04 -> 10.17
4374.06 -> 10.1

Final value 9.591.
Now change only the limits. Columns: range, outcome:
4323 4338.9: 9.023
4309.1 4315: 6.997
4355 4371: 10.43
